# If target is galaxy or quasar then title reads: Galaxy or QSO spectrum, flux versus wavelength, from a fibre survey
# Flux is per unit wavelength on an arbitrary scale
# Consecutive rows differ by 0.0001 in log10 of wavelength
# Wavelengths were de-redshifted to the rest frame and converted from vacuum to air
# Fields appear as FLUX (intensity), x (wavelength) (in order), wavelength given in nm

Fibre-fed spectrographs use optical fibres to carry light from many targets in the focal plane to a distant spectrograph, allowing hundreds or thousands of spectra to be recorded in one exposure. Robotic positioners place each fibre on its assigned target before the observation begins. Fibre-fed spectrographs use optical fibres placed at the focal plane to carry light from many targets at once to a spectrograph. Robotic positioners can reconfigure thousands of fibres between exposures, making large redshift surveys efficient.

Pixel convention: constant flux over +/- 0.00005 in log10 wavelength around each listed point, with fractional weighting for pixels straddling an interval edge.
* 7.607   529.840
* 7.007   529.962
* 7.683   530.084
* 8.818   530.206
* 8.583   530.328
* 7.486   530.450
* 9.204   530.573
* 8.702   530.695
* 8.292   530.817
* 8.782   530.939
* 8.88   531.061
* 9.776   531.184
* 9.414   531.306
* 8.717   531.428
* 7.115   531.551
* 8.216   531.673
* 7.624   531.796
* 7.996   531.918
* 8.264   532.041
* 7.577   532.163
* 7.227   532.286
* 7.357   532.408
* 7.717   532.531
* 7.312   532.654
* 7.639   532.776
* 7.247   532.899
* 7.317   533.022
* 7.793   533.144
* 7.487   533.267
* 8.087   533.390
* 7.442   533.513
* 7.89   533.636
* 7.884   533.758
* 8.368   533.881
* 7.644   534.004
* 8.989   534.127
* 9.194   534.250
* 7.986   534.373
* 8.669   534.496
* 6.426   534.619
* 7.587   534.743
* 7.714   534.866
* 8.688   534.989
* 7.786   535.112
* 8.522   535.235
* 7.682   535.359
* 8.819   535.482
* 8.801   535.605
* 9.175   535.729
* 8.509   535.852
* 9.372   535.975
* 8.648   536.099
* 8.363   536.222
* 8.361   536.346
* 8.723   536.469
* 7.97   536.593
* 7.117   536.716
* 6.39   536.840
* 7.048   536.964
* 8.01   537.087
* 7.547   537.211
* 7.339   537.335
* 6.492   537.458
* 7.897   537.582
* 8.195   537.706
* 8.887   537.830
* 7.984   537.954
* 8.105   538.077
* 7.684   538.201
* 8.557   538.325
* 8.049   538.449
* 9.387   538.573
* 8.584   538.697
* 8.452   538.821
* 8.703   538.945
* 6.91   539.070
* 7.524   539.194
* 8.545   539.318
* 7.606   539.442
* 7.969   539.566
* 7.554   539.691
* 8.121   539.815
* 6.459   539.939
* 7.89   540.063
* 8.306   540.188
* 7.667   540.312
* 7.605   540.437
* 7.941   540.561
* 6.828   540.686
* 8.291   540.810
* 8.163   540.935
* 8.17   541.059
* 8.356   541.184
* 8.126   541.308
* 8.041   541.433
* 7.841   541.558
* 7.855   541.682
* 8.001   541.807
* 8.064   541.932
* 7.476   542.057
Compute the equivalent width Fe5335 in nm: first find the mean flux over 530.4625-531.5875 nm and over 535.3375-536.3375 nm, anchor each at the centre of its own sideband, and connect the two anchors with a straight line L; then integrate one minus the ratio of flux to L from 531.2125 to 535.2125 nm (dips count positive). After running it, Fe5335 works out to 0.37 nm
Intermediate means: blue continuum 8.74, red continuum 8.7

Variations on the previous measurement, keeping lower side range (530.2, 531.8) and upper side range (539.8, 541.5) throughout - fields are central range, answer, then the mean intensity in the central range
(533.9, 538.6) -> 0.04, 8.11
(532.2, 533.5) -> 0.14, 7.51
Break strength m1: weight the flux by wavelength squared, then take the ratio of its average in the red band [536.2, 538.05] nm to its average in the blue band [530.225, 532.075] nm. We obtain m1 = 0.93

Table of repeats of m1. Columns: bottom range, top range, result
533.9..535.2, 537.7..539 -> 1.06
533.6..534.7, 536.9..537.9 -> 0.96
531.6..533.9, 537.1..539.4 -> 1.07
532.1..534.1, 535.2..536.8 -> 1.11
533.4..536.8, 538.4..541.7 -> 0.99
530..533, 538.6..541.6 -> 1.01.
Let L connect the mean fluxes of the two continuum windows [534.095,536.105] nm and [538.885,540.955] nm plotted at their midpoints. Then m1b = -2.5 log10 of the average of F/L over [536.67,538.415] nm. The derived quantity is 0.05 mag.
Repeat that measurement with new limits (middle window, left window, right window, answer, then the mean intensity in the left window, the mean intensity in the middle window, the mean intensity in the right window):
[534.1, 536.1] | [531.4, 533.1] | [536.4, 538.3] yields -0.09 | 7.65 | 8.37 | 7.71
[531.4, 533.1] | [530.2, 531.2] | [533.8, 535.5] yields 0.11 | 8.67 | 7.65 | 8.13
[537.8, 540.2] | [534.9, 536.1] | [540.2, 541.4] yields 0.01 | 8.58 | 8.05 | 7.93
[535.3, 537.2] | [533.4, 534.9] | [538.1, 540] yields -0.02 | 7.99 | 8.18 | 8.01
